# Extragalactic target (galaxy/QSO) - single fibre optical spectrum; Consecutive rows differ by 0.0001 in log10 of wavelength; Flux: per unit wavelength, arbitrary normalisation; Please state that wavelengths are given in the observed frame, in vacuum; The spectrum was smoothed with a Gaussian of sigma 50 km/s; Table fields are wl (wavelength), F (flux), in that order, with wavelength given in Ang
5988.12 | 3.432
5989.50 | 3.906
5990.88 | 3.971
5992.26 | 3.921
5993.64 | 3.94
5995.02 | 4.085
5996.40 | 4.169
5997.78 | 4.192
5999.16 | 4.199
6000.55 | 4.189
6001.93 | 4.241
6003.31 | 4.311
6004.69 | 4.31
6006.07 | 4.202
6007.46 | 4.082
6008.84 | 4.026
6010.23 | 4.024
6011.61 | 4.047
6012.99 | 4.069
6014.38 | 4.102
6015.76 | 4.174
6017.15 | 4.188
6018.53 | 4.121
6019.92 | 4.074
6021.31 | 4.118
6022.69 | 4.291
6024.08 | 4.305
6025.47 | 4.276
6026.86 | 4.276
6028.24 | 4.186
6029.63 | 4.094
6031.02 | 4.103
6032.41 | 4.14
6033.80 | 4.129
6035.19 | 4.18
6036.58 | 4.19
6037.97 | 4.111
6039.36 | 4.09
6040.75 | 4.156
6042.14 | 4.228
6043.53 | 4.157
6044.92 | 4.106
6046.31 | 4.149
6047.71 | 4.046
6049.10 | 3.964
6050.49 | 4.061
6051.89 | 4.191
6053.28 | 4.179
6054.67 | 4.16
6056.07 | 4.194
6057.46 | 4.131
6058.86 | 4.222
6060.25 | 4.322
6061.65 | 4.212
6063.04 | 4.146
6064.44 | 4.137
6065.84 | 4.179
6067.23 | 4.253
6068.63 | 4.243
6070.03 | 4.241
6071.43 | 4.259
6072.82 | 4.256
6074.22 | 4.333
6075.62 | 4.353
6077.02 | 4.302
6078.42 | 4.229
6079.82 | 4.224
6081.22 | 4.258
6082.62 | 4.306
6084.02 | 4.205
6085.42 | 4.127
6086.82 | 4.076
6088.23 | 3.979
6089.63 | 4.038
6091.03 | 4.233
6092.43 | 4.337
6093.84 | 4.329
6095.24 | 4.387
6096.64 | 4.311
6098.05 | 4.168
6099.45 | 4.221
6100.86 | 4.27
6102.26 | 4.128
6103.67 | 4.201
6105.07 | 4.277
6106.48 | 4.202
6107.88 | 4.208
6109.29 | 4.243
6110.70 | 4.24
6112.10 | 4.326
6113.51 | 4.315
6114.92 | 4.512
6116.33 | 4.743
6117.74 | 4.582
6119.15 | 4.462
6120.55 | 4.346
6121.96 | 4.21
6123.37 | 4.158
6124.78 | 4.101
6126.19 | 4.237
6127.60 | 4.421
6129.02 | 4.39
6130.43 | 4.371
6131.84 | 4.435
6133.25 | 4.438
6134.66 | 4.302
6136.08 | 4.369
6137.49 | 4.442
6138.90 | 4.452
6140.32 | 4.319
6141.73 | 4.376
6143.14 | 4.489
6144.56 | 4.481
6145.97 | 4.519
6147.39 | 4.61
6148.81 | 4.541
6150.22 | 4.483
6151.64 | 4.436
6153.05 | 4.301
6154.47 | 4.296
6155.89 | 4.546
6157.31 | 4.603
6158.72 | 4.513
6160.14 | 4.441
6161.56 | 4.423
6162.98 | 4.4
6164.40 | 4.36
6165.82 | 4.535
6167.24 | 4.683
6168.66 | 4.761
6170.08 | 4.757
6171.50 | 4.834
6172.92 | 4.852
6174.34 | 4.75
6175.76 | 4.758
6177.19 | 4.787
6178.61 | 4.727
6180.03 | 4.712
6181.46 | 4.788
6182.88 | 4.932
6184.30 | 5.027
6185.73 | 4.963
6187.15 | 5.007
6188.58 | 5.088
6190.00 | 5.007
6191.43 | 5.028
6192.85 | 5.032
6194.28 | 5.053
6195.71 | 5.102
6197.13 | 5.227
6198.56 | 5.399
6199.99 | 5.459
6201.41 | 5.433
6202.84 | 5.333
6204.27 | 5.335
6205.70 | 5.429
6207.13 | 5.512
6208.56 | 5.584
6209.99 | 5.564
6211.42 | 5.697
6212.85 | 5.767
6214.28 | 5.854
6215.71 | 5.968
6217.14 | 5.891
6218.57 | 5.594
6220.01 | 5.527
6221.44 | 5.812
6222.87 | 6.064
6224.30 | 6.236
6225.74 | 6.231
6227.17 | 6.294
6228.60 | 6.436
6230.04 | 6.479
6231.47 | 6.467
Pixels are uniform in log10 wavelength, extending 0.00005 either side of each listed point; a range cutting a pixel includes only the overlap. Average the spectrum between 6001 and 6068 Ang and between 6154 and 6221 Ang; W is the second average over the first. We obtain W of 1.2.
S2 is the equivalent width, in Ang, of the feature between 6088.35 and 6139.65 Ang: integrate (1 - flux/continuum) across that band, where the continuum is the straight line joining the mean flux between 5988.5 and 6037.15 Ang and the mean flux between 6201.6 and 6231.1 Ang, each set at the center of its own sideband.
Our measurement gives 6.83 Ang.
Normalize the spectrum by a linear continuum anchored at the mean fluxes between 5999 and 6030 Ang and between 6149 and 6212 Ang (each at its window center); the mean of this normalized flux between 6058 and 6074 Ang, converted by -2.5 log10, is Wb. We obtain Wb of 0.04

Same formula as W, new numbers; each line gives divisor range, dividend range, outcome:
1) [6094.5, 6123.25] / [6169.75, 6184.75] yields 1.11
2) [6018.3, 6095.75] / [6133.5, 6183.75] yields 1.09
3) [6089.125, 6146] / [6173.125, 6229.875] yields 1.25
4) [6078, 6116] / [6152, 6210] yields 1.16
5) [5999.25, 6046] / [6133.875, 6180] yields 1.09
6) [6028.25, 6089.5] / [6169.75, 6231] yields 1.29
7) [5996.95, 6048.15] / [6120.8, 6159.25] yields 1.06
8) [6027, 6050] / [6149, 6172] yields 1.09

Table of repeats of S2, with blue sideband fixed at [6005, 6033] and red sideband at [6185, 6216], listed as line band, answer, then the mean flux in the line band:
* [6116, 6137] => 2.1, 4.37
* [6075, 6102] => 2.2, 4.23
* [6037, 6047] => 0.4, 4.15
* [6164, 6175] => 0.9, 4.7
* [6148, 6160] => 1.4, 4.47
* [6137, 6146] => 1.0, 4.44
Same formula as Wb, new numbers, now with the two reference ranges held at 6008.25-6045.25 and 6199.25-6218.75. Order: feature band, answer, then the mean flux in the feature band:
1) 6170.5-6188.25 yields 0.110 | 4.85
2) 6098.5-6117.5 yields 0.118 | 4.3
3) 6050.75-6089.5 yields 0.071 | 4.21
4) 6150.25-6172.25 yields 0.156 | 4.53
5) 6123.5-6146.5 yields 0.147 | 4.38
